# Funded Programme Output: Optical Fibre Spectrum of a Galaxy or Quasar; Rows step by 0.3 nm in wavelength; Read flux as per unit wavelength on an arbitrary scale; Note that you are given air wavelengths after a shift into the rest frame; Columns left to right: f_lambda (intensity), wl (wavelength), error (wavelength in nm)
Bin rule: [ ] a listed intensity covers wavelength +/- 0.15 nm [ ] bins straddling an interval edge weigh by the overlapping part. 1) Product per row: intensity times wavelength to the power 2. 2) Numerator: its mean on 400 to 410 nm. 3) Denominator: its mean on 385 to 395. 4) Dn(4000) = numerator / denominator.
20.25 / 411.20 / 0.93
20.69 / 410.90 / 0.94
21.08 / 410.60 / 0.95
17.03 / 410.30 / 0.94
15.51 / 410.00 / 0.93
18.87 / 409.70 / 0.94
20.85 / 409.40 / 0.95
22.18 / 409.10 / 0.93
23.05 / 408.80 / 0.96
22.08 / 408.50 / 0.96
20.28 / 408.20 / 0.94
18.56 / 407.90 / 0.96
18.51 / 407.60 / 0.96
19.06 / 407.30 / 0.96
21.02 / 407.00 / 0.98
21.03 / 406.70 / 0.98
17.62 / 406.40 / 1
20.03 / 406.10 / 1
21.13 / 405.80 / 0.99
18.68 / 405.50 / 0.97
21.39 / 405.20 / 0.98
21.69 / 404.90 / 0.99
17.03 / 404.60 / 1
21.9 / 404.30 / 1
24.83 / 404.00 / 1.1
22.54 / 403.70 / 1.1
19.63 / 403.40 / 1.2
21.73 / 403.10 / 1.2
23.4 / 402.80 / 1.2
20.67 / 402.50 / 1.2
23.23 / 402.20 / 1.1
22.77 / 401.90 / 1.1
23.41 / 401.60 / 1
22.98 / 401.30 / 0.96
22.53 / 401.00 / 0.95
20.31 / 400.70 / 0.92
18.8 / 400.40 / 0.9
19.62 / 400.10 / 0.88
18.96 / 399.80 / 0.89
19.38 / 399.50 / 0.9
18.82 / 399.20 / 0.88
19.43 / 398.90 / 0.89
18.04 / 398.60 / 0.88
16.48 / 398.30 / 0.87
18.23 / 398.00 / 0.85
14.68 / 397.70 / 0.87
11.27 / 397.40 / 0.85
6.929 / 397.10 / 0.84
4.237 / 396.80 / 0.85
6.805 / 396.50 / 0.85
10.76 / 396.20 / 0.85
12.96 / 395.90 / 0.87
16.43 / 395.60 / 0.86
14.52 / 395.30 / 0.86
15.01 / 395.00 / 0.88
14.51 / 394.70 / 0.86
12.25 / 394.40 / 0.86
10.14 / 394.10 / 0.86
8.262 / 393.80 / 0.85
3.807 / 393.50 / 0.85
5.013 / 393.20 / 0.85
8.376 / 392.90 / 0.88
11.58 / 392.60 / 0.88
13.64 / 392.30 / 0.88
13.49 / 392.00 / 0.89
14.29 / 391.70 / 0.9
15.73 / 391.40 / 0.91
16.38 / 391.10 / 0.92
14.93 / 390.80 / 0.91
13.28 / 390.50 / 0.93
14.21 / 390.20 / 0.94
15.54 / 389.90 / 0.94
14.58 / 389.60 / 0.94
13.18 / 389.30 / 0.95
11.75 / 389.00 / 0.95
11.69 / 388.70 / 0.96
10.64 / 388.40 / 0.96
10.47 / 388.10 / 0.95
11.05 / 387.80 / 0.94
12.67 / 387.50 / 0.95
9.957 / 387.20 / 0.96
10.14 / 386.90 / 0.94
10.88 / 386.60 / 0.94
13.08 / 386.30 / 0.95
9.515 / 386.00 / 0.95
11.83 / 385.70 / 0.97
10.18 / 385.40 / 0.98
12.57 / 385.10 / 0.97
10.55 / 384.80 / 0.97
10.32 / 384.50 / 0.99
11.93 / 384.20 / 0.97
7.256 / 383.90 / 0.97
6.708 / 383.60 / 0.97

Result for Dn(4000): 1.90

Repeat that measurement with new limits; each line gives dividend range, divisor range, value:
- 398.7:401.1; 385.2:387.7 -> 1.90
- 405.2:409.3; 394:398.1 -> 1.79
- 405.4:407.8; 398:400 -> 1.10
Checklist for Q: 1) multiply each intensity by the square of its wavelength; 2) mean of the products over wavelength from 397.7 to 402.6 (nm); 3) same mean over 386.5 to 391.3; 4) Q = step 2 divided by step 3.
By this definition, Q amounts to 1.7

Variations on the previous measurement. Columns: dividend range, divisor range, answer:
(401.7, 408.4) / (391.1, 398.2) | 1.89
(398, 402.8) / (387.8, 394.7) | 1.78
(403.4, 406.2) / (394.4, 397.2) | 1.91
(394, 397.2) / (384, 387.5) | 1.09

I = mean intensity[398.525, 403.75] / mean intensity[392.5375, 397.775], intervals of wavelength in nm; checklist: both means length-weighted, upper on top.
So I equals 2.02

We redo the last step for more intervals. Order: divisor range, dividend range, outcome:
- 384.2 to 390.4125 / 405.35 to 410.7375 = 1.68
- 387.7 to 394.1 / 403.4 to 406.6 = 1.73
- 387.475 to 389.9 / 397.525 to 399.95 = 1.47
